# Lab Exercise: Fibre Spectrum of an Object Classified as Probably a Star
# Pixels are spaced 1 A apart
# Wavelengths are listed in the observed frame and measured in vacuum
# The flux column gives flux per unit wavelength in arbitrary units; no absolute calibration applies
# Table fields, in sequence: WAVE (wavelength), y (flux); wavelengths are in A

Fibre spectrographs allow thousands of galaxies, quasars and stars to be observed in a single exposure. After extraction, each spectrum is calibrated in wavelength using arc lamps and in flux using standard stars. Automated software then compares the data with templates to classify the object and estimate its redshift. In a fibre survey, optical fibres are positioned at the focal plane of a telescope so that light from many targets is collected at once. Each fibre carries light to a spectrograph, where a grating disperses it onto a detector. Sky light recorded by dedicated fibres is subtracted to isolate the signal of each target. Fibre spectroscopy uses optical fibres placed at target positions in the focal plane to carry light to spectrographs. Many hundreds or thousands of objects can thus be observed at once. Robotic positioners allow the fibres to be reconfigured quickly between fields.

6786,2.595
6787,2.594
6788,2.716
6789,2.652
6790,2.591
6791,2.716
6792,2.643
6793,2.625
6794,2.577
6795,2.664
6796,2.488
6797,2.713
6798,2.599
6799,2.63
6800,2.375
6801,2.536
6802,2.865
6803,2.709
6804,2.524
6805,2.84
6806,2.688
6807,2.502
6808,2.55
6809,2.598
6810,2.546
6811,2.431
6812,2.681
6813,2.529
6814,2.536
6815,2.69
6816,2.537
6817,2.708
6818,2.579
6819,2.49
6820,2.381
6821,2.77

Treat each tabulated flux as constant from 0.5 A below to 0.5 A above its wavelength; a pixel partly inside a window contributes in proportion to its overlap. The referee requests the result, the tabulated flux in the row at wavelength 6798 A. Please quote 2.599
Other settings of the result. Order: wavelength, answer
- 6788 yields 2.716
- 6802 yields 2.865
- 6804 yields 2.524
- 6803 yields 2.709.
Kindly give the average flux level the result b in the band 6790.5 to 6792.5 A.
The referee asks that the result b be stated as 2.68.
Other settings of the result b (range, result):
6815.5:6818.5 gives 2.61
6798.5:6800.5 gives 2.5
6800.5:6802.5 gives 2.7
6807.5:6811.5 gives 2.53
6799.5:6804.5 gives 2.6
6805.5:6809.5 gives 2.58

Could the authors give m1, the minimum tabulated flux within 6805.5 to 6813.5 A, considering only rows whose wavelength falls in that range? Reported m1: 2.431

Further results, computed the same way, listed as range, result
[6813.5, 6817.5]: 2.536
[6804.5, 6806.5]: 2.688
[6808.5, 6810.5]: 2.546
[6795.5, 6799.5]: 2.488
